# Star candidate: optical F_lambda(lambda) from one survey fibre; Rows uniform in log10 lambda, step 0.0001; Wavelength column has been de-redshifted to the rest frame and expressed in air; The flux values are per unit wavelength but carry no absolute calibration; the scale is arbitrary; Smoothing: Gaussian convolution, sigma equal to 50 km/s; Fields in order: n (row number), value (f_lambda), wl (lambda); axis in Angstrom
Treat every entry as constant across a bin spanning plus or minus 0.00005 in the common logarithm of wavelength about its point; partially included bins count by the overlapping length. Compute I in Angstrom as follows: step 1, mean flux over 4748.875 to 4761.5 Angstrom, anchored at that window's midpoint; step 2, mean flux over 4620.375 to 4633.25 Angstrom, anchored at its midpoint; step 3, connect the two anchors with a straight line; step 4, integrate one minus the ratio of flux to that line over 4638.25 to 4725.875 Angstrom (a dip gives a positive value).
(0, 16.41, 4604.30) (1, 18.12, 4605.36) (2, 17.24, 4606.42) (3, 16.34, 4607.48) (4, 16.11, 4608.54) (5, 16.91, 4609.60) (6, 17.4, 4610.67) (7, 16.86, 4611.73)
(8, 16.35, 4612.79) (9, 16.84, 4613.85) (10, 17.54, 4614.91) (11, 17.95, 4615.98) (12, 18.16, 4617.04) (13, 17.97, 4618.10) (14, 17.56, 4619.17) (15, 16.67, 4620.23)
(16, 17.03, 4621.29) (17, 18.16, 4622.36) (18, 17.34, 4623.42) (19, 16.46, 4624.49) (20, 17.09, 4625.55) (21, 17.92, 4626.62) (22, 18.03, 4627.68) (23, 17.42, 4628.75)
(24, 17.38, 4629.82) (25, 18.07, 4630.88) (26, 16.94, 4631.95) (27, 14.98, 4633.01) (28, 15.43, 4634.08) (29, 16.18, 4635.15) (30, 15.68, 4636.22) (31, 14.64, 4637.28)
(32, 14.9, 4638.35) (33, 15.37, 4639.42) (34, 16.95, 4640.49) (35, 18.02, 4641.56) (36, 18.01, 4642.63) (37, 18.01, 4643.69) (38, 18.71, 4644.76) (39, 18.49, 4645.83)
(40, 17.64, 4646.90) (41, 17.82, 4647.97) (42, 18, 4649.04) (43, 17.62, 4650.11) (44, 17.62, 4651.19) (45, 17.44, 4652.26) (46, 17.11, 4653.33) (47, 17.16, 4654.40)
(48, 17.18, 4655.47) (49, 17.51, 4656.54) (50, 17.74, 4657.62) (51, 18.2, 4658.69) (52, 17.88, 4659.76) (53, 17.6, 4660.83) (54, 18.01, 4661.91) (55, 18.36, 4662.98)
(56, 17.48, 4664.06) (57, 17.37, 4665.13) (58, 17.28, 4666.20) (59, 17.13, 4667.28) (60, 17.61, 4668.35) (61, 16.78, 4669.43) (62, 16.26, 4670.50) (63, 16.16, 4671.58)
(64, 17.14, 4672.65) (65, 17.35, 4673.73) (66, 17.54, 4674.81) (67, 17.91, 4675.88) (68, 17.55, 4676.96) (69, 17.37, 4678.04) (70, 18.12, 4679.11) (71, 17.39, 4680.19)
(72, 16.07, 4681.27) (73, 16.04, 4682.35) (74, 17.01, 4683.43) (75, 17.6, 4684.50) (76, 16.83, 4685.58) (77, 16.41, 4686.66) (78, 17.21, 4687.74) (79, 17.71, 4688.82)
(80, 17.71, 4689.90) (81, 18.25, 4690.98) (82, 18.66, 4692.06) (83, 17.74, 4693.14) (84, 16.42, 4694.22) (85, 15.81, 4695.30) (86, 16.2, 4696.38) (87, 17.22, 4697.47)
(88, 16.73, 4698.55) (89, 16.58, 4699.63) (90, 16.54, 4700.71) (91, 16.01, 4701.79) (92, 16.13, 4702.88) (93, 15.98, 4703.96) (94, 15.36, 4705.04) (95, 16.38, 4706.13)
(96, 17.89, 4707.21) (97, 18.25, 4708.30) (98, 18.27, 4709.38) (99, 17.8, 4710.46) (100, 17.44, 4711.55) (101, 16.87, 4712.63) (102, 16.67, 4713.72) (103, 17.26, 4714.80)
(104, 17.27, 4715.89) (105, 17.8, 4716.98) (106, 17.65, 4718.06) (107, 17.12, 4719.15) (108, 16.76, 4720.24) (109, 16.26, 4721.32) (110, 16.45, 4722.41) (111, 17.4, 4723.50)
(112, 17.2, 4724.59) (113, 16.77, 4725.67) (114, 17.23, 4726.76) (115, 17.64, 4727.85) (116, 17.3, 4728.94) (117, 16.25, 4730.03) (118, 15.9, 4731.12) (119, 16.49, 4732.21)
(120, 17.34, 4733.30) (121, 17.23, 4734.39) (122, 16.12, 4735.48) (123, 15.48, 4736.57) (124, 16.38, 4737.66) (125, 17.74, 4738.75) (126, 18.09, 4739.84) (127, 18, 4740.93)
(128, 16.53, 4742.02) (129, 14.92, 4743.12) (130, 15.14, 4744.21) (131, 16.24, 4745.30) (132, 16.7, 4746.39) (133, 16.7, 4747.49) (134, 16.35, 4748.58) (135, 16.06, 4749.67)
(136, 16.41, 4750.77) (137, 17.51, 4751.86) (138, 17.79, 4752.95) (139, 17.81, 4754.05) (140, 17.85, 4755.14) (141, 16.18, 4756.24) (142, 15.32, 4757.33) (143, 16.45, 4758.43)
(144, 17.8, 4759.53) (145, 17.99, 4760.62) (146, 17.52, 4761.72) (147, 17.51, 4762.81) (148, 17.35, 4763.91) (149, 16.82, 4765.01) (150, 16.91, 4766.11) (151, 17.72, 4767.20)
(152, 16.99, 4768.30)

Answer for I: -0.3 Angstrom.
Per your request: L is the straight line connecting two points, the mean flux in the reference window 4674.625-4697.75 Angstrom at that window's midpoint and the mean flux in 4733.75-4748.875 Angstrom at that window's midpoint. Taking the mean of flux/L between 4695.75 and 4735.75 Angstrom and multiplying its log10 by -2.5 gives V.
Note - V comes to 0.00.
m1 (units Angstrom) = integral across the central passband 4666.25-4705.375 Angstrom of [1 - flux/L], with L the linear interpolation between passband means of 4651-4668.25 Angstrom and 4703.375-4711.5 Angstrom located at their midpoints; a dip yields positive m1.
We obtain 0.8 Angstrom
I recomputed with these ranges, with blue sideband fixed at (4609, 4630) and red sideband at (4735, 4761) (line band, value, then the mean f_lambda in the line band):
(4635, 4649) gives 0.18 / 17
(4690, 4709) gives 0.11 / 16.9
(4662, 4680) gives -0.27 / 17.4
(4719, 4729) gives -0.09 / 17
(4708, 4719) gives -0.39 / 17.5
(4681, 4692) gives -0.10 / 17.2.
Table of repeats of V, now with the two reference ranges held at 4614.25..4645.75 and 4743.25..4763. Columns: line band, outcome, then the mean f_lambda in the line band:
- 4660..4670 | -0.03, 17.5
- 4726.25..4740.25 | 0.00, 16.8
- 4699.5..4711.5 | 0.00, 16.9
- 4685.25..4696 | -0.02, 17.3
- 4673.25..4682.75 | -0.02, 17.3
